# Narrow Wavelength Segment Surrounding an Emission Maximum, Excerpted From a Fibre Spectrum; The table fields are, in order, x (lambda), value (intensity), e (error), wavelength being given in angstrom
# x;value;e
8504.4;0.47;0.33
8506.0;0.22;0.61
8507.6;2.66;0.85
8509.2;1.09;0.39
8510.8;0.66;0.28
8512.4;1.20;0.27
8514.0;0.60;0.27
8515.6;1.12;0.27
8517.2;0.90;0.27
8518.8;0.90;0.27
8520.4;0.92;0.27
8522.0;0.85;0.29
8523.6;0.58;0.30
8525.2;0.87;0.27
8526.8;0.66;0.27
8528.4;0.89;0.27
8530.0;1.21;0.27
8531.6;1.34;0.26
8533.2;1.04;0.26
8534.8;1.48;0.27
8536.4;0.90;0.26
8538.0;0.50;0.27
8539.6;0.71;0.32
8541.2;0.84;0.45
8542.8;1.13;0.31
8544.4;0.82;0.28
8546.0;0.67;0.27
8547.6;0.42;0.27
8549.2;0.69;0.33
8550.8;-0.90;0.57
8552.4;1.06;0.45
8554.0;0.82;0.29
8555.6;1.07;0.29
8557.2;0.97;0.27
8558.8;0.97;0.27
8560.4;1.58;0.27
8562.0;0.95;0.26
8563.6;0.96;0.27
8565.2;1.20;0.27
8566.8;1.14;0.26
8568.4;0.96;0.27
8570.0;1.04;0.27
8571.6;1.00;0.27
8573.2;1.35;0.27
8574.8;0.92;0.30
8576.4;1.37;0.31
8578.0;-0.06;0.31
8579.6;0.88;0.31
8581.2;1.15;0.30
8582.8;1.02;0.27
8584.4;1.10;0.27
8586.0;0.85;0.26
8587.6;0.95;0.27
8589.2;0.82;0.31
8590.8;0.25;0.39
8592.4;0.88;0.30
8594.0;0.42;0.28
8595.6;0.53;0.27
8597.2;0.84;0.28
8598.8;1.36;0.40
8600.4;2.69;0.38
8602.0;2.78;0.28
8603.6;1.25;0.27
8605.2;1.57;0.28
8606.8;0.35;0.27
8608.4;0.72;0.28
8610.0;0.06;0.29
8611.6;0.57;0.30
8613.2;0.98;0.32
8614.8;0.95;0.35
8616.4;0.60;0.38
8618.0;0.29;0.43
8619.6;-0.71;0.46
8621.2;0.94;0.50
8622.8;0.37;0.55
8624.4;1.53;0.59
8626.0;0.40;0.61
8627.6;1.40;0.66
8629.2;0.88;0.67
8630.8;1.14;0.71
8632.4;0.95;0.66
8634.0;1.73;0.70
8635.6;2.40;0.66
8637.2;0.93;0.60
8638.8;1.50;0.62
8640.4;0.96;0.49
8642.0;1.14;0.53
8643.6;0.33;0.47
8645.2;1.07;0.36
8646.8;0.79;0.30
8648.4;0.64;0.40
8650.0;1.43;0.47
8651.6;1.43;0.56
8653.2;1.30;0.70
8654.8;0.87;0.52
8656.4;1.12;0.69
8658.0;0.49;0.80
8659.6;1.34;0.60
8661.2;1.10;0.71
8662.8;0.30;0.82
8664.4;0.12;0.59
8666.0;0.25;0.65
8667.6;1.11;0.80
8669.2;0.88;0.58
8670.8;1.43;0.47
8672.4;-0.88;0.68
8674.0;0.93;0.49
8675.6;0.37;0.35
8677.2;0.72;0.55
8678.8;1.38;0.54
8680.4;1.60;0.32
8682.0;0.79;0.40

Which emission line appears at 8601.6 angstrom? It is H-gamma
